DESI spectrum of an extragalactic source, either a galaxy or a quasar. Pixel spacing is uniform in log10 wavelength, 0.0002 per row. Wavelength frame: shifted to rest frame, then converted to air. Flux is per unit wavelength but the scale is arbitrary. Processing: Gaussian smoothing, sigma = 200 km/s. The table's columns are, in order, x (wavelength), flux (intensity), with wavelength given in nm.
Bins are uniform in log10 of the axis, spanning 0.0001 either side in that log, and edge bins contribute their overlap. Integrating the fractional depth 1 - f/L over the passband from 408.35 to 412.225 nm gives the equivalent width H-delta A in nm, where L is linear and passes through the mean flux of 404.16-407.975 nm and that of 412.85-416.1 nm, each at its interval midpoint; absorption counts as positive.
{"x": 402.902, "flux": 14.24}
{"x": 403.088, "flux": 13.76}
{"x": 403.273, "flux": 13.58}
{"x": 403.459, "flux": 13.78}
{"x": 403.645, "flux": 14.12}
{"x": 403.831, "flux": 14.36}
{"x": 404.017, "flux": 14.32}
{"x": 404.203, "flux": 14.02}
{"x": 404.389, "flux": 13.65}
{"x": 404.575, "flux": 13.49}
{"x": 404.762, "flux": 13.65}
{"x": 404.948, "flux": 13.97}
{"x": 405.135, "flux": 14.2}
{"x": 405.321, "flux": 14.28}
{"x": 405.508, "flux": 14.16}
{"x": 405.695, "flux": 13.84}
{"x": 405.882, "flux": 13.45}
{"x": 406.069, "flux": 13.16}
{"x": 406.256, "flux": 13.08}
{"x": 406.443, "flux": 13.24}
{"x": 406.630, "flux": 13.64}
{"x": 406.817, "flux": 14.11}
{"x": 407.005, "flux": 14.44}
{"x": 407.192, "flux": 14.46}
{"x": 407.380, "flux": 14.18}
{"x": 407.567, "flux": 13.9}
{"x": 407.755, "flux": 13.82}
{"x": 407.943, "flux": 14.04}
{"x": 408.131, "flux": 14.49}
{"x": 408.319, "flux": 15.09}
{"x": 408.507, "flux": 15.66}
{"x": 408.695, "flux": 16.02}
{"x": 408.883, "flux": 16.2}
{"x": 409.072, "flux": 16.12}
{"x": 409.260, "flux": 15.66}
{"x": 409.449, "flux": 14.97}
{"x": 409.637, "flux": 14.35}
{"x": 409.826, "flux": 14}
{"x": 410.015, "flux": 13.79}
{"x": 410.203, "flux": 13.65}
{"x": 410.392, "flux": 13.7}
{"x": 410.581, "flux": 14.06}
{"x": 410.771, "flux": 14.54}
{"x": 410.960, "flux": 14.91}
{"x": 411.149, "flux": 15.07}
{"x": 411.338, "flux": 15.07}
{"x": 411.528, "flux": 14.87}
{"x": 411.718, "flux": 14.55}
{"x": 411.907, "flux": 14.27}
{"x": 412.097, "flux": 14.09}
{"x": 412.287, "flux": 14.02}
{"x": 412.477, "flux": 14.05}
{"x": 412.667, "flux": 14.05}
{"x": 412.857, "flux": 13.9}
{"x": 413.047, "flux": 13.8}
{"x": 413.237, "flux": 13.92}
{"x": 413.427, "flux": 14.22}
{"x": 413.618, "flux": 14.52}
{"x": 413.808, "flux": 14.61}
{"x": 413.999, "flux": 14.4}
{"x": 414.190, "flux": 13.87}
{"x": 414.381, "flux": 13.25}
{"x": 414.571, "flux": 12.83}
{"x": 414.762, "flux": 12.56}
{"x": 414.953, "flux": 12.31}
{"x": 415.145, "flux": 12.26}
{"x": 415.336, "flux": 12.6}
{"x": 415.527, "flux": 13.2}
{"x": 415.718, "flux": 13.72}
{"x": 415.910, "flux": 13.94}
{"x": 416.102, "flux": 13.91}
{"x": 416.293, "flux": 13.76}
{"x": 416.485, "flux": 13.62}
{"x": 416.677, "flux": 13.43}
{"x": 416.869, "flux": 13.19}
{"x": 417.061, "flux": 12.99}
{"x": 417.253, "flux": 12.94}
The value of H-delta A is -0.31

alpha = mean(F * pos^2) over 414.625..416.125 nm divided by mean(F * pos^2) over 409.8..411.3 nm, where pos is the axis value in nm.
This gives 0.9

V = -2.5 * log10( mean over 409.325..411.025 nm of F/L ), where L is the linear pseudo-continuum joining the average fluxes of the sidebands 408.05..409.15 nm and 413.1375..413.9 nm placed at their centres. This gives 0.07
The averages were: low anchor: 15.6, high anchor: 14.3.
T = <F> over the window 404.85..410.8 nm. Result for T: 14.3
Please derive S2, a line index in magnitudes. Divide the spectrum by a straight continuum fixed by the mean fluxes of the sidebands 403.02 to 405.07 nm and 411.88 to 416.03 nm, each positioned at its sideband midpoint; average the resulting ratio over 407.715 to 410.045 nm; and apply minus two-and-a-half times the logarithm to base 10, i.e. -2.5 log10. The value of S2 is -0.09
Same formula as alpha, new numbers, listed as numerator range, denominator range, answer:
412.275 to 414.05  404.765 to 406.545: 1.07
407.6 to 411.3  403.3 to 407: 1.09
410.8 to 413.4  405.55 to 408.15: 1.06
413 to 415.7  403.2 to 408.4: 1.01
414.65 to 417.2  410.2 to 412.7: 0.94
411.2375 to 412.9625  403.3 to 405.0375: 1.07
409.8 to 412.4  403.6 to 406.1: 1.06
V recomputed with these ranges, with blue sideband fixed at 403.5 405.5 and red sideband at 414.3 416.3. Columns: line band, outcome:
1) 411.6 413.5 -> -0.061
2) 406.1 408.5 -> -0.024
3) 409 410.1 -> -0.093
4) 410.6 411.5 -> -0.105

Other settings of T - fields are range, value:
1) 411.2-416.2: 13.8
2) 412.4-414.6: 14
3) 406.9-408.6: 14.4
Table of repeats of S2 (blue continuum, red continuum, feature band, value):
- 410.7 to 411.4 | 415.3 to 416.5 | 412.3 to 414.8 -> 0.03 mag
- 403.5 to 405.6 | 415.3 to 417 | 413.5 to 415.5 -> 0.02 mag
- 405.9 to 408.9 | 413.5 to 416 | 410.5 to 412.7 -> -0.05 mag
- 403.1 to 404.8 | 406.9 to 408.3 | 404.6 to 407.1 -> 0.02 mag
